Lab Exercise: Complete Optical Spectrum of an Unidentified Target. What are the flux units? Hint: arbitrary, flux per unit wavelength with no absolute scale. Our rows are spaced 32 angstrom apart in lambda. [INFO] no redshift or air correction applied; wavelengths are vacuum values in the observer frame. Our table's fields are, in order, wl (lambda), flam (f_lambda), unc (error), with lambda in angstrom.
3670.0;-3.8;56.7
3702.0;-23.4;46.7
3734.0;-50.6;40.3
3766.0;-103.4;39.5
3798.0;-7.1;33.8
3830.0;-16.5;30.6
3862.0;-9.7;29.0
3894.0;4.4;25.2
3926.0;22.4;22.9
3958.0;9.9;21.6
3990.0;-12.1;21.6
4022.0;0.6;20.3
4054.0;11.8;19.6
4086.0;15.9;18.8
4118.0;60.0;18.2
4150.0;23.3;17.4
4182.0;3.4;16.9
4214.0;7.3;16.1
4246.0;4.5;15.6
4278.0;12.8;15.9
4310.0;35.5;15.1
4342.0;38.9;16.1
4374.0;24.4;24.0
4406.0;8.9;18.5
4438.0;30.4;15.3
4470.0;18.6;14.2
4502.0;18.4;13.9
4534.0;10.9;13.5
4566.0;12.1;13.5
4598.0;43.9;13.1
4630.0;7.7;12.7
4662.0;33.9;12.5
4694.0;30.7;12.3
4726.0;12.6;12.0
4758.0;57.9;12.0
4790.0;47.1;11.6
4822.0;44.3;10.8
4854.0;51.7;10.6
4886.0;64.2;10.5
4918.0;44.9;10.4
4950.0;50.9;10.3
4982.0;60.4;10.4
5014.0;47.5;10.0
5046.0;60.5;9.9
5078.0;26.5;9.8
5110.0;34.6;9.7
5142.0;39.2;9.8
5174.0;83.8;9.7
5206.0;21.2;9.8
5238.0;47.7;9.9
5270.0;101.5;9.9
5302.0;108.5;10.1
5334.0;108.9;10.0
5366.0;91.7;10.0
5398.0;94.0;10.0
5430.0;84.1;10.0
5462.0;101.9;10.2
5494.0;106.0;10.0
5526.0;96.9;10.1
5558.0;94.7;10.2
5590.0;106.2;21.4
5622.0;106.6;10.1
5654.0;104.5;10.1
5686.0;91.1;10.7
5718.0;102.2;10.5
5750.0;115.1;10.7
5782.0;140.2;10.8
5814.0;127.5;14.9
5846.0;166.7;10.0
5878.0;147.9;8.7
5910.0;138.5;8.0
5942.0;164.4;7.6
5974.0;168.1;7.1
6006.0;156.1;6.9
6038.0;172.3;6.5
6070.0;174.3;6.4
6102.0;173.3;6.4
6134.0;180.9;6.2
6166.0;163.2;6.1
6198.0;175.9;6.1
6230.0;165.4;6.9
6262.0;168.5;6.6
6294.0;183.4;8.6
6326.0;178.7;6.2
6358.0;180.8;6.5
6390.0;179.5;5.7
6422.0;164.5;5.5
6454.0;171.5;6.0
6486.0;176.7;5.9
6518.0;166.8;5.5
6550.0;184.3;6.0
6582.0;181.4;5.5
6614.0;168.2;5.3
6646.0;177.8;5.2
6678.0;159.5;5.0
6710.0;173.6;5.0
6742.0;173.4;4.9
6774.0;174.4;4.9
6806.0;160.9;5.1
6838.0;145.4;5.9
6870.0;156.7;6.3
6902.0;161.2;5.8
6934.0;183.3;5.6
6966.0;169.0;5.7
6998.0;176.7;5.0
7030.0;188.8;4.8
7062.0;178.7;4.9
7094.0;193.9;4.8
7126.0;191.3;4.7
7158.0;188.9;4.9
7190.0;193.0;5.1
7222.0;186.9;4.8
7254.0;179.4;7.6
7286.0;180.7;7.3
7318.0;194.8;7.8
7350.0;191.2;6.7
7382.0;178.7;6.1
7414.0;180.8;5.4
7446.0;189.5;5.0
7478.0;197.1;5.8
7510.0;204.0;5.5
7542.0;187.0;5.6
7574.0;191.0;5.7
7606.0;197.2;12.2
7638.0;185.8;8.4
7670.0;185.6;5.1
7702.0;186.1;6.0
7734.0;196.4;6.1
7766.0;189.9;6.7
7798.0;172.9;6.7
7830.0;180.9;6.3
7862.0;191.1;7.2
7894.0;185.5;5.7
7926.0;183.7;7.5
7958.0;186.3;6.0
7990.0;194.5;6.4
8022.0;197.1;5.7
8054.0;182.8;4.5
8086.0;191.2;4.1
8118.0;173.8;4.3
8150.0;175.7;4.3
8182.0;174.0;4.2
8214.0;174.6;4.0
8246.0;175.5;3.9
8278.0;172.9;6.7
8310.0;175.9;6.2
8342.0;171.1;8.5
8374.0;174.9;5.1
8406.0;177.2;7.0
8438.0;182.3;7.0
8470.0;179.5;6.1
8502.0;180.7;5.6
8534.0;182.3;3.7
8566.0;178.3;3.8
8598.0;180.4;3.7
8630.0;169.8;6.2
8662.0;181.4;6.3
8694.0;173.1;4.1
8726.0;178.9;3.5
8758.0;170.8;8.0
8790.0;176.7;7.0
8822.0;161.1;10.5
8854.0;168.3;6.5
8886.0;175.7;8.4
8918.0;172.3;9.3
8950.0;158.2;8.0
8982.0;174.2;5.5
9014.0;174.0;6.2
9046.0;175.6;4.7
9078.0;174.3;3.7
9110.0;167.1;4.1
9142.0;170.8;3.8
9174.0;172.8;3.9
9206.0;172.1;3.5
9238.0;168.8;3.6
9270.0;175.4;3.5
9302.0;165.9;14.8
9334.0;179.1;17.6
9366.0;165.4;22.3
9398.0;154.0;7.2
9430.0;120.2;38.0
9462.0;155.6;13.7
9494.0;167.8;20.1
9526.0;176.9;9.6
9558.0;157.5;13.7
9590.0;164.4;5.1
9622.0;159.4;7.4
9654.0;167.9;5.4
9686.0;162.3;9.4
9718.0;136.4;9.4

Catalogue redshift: 0.32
